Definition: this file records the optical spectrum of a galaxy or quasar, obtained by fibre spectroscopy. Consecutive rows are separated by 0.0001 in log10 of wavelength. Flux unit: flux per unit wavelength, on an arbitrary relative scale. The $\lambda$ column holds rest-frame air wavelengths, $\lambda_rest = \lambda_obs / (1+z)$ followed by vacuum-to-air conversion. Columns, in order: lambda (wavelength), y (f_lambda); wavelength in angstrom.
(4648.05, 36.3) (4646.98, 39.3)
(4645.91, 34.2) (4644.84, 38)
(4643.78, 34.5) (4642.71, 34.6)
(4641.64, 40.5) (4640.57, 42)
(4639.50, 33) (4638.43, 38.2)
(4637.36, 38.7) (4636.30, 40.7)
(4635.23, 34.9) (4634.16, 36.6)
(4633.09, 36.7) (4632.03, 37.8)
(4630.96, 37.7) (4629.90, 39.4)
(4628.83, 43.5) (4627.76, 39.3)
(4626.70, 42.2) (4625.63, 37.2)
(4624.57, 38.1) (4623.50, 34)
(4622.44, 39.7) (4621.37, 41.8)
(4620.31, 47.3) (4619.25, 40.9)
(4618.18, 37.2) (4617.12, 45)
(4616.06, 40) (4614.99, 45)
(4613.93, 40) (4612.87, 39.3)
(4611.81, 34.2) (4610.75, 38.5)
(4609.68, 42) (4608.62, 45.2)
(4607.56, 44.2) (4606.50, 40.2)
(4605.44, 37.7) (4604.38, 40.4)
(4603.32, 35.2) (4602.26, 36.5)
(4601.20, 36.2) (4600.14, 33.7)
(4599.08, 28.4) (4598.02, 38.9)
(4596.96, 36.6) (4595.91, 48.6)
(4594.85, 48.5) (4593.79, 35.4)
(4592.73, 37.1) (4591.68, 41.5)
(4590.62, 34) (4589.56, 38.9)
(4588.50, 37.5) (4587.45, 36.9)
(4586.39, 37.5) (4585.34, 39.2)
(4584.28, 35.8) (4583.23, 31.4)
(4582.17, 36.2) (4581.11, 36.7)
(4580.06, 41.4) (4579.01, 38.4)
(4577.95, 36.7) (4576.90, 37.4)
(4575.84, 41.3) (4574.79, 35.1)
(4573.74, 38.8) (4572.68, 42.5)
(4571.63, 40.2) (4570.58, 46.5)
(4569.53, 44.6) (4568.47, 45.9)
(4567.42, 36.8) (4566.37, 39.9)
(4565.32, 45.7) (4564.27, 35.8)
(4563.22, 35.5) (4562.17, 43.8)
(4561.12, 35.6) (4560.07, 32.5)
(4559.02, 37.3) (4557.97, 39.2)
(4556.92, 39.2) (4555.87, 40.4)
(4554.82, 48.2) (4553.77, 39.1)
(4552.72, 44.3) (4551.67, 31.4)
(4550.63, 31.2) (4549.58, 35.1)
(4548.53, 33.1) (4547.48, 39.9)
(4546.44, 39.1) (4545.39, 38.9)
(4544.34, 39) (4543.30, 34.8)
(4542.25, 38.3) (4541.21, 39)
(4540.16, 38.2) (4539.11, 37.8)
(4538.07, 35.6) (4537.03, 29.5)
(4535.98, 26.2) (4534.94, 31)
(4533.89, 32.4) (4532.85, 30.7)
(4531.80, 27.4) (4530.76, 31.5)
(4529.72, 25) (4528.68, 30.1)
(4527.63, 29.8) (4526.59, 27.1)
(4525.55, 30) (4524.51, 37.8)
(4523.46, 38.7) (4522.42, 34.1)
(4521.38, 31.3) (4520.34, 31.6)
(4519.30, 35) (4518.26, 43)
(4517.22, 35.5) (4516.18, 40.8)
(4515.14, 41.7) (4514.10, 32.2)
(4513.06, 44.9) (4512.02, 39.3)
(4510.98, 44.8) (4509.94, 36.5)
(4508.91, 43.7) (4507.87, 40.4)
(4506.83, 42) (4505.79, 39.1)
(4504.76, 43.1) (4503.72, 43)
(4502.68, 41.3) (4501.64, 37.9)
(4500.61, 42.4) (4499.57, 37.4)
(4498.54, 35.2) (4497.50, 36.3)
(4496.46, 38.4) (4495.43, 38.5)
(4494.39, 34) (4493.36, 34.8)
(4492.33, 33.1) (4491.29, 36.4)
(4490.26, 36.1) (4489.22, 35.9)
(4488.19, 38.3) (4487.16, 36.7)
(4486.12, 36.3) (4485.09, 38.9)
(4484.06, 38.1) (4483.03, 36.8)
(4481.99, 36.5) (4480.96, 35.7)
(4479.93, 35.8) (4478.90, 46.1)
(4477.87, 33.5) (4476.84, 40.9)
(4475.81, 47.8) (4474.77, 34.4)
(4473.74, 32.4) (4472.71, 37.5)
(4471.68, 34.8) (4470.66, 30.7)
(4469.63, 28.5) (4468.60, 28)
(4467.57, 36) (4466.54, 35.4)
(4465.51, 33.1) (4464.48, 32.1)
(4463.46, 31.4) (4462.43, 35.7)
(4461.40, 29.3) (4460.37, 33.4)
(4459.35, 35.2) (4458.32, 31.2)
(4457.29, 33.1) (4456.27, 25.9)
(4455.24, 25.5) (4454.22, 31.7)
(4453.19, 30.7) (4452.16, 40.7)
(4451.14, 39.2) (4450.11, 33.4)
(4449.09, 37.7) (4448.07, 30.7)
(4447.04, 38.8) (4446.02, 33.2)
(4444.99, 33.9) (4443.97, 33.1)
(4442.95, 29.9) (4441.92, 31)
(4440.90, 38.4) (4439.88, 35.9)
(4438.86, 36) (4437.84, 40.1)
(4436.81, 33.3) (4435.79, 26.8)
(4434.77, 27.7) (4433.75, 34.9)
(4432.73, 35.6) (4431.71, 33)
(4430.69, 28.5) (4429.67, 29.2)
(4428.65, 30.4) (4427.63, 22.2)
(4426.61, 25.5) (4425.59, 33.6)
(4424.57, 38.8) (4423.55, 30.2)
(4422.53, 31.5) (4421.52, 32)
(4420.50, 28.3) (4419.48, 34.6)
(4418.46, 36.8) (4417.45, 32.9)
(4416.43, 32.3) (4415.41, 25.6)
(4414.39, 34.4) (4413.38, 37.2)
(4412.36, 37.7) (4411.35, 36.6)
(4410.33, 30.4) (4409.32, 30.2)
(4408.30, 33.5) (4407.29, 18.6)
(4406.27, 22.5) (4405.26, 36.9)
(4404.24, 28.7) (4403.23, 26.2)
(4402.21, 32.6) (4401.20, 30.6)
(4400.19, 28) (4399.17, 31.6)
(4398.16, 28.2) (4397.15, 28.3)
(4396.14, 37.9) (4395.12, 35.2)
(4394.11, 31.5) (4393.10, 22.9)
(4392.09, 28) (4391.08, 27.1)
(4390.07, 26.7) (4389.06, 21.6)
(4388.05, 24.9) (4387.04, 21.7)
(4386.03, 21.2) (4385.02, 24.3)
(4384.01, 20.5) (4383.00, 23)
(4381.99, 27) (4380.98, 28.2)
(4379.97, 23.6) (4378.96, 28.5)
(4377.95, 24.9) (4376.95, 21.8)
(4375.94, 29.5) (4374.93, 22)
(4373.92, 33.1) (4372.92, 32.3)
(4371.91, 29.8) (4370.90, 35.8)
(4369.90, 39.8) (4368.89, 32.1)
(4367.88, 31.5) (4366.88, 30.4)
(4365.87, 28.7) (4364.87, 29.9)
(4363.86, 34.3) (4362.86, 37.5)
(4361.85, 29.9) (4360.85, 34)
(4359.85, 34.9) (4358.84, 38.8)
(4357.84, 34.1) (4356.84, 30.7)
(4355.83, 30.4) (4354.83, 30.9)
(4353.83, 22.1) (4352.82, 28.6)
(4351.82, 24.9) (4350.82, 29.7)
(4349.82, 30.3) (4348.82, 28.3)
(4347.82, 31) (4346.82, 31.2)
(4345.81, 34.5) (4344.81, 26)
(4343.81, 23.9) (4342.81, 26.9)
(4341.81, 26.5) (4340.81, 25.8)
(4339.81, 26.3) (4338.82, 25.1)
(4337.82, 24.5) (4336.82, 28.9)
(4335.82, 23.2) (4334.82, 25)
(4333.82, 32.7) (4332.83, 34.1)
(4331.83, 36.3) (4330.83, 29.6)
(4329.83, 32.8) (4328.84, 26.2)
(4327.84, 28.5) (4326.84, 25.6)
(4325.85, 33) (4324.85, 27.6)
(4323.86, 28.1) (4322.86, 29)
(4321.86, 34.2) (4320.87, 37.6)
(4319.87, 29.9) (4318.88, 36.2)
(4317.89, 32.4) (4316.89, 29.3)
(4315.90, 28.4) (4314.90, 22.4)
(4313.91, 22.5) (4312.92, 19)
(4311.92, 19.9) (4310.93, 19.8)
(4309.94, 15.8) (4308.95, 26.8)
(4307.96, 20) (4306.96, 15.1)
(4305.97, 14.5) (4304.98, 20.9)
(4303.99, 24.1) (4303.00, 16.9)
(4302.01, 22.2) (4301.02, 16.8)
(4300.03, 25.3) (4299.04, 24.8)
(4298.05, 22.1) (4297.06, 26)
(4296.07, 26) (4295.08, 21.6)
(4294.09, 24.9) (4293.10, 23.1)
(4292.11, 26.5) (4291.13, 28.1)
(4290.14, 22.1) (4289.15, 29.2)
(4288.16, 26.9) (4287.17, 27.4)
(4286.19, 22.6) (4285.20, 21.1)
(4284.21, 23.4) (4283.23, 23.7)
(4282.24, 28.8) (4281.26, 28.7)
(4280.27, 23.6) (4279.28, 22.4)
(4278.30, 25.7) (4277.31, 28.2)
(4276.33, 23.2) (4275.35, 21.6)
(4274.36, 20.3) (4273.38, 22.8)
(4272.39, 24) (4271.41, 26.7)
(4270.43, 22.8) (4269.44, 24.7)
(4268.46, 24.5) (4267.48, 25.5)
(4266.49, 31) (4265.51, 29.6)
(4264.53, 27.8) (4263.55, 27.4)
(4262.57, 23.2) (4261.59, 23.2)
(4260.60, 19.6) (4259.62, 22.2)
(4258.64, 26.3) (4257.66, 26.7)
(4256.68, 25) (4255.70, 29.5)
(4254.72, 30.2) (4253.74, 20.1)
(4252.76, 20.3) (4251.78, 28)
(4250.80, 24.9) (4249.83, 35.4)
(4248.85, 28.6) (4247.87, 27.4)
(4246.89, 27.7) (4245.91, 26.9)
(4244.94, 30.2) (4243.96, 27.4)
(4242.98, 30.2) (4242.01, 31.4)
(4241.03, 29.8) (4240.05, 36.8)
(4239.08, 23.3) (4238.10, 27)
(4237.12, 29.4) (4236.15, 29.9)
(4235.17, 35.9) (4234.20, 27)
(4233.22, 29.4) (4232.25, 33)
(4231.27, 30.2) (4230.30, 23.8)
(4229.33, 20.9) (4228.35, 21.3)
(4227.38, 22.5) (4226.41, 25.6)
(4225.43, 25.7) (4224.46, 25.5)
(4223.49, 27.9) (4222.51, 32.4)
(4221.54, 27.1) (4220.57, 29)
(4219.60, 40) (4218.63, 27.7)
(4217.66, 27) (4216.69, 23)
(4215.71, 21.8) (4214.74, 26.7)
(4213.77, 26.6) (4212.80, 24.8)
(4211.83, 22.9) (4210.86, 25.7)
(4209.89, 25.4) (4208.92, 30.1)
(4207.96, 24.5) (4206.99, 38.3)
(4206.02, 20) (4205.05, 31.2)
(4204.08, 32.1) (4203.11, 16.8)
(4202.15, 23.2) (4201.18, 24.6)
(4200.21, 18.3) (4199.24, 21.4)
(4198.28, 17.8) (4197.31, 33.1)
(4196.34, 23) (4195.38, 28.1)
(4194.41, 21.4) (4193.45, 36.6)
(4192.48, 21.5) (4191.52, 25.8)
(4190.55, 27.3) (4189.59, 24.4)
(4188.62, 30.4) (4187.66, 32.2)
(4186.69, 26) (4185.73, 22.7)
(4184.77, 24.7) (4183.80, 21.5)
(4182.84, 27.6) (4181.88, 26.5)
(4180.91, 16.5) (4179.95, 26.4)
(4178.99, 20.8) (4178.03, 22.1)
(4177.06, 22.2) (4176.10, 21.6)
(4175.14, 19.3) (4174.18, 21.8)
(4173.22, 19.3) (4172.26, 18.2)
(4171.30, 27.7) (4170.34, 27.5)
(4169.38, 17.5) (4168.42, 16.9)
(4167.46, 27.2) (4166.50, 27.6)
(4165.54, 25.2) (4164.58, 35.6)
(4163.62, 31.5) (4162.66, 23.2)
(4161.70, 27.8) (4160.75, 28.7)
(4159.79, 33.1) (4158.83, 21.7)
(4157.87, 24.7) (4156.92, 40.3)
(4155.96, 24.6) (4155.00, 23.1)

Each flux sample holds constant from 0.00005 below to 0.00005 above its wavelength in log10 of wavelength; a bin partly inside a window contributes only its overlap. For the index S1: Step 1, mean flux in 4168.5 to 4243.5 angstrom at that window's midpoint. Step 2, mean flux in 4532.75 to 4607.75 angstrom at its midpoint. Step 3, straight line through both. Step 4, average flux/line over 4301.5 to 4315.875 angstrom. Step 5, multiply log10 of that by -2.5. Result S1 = 0.40 mag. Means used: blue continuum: 25.9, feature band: 20.3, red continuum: 37.9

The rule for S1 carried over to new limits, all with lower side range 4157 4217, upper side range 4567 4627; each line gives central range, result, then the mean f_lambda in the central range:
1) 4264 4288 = 0.13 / 25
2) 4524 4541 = 0.18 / 31.4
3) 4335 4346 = 0.16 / 26.2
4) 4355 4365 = -0.08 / 33.5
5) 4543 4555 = 0.00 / 37.6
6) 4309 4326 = 0.09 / 27.2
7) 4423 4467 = 0.04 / 32.7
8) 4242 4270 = 0.03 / 26.6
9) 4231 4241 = -0.13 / 30.2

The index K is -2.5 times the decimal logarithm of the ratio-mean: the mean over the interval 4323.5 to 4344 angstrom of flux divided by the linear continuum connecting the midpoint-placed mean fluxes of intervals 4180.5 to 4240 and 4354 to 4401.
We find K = 0.011 mag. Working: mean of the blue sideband 26.4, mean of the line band 28.2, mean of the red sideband 29.2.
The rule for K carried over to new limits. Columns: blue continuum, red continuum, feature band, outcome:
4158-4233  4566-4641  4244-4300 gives 0.11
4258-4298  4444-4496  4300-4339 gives 0.04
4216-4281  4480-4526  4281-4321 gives 0.20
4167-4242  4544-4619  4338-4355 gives 0.11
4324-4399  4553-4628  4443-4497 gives -0.03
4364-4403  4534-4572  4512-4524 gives -0.04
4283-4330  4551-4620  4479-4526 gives -0.09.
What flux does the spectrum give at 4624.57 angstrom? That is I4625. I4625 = 38.1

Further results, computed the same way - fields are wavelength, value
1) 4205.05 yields 31.2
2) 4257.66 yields 26.7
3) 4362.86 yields 37.5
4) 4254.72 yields 30.2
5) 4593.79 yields 35.4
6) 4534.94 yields 31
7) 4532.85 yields 30.7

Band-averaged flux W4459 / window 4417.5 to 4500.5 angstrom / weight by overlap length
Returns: 34.1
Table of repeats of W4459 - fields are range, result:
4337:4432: 29.5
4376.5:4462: 30.6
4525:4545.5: 32.5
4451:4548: 35.7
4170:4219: 24.8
